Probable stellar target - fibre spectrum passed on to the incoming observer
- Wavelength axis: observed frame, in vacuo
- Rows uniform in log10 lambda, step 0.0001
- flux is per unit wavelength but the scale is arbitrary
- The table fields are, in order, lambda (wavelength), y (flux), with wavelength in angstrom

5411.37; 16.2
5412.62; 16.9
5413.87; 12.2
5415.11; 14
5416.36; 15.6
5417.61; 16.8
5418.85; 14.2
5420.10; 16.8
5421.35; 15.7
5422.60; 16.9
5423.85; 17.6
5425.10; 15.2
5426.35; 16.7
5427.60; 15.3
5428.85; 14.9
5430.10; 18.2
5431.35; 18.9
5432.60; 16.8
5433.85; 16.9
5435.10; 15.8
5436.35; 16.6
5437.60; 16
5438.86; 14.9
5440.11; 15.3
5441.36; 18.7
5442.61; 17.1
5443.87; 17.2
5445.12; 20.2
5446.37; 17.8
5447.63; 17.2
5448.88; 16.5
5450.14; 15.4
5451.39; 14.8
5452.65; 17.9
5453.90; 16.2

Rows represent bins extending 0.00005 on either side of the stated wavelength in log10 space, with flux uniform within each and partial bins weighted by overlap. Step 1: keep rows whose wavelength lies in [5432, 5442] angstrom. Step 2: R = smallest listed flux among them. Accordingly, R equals 14.9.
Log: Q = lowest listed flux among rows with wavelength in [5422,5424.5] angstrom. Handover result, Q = 16.9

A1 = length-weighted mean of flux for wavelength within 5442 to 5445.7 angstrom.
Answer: 18.1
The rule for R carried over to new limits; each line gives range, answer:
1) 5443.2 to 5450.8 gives 15.4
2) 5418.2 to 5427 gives 14.2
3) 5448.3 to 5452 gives 14.8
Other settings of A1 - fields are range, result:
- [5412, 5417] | 14.7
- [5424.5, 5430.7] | 16.1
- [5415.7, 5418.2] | 16.1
